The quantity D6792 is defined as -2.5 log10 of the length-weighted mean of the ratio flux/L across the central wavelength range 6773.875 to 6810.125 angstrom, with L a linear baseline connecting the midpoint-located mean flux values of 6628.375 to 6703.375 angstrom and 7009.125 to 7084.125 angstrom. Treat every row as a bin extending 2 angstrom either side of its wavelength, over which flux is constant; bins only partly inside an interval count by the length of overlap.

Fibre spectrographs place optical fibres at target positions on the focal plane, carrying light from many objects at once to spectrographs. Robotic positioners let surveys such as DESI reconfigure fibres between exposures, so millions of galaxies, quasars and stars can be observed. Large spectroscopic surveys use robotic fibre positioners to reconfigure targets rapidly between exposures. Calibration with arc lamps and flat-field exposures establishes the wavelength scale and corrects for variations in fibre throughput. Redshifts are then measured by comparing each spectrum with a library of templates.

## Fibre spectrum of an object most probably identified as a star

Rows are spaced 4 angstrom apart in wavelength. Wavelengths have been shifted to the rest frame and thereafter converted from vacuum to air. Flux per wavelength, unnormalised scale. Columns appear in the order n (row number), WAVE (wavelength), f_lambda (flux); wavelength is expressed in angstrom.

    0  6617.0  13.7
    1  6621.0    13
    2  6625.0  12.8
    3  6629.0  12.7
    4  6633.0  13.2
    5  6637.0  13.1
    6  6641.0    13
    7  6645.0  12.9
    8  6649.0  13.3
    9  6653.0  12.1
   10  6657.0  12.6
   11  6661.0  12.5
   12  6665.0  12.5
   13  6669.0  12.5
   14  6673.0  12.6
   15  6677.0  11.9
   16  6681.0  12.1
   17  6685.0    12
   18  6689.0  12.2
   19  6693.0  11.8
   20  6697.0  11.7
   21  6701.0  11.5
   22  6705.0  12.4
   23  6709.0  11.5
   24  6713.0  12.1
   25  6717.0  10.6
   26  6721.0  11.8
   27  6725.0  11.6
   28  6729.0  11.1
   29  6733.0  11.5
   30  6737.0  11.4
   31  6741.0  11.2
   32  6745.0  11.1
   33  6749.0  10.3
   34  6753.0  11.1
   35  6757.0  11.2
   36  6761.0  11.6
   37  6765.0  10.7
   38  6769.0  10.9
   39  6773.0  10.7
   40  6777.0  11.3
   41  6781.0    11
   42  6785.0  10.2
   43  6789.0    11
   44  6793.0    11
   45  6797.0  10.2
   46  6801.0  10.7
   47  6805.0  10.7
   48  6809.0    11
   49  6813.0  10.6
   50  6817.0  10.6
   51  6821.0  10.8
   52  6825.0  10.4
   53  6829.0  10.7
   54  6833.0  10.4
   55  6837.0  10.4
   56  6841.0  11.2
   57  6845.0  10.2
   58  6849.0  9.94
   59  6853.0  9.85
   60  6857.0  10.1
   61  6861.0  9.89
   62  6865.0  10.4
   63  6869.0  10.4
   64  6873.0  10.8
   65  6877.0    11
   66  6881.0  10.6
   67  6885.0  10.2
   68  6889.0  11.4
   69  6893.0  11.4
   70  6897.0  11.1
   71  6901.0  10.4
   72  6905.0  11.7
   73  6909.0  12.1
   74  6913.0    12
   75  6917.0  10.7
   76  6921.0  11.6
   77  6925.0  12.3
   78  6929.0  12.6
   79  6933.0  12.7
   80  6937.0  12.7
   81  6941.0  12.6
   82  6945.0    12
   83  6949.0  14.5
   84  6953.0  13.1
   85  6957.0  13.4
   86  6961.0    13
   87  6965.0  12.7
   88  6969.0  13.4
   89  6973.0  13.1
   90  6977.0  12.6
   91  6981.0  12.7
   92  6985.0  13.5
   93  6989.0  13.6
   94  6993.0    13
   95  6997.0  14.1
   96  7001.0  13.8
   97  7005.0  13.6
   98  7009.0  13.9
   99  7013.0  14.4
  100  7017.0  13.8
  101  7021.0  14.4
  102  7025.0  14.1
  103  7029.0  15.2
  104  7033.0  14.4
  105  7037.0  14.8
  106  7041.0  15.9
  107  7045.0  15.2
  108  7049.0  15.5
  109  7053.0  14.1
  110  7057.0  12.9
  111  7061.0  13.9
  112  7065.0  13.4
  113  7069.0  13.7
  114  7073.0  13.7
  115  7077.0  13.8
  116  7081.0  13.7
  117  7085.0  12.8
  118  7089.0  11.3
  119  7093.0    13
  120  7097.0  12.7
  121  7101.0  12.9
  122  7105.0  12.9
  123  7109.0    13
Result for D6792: 0.205 mag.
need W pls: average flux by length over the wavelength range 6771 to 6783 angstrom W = 11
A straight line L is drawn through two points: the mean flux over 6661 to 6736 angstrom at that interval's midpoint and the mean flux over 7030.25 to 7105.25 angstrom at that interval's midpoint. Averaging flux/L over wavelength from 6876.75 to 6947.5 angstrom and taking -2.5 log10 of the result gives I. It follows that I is 0.12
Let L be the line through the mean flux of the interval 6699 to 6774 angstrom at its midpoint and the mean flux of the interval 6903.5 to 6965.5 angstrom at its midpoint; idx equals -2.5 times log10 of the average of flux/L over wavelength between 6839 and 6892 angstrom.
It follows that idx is 0.153 mag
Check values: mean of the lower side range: 11.3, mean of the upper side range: 12.5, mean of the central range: 10.5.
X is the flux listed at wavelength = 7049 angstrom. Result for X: 15.5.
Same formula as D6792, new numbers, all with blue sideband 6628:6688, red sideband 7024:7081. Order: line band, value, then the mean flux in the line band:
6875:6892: 0.24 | 10.8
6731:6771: 0.17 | 11.1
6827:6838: 0.26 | 10.5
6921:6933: 0.12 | 12.3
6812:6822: 0.24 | 10.7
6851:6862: 0.33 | 9.95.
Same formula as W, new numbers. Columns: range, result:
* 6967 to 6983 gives 12.9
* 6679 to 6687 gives 12.1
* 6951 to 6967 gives 13.1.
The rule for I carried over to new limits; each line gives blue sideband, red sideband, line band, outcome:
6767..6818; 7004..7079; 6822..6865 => 0.11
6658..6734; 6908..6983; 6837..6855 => 0.20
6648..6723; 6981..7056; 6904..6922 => 0.17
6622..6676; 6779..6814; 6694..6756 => 0.03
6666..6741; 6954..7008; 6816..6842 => 0.17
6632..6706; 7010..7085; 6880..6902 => 0.23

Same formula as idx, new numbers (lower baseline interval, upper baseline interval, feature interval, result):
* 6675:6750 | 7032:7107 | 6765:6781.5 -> 0.10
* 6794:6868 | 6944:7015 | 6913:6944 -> 0.02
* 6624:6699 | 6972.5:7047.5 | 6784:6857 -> 0.24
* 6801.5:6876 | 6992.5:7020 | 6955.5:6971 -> -0.01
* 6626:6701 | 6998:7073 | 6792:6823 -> 0.23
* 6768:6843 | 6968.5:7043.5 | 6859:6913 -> 0.10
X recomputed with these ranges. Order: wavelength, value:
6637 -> 13.1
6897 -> 11.1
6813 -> 10.6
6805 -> 10.7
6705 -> 12.4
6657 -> 12.6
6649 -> 13.3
